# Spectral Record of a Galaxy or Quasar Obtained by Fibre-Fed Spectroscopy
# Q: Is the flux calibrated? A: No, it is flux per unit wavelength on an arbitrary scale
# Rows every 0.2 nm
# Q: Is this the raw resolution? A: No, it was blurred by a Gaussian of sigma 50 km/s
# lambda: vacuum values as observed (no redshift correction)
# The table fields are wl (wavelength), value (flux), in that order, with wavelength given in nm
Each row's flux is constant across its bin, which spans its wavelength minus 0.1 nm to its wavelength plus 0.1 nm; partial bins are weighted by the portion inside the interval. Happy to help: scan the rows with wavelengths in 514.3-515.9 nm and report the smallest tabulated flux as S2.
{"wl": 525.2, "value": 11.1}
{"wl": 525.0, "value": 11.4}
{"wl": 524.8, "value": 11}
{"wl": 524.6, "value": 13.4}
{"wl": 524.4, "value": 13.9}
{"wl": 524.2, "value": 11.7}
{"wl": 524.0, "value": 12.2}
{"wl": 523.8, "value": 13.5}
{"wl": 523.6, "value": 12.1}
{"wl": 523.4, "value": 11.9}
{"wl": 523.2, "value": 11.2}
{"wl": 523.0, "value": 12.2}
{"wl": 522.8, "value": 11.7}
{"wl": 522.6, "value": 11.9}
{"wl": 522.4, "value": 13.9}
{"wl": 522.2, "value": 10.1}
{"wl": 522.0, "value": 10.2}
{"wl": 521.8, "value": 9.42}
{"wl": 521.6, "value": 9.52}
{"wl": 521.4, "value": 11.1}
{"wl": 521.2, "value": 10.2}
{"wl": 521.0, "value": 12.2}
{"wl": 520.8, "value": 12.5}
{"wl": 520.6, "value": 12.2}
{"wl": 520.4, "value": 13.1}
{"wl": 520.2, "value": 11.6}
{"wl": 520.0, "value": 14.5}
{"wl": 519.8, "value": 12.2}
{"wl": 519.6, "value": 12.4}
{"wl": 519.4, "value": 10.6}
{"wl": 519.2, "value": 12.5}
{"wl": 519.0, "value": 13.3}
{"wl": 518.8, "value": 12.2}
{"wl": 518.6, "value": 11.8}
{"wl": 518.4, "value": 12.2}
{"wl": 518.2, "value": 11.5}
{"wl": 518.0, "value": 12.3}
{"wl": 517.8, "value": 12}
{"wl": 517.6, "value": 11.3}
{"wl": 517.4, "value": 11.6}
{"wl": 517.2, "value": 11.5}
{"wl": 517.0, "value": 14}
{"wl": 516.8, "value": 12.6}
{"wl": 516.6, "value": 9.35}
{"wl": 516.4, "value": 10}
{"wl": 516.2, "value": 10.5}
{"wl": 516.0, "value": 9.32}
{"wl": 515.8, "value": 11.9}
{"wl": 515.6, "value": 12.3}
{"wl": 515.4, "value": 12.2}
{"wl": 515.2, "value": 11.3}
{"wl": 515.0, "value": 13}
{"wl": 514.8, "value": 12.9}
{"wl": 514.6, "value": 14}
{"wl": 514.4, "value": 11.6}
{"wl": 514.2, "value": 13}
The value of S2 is 11.3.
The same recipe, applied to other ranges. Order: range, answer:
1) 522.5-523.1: 11.7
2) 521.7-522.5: 9.42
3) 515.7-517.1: 9.32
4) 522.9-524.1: 11.2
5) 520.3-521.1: 12.2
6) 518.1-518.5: 11.5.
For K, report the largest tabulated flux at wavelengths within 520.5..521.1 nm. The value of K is 12.5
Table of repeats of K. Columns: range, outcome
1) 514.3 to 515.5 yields 14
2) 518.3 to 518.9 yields 12.2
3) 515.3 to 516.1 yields 12.3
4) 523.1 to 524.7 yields 13.9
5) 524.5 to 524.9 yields 13.4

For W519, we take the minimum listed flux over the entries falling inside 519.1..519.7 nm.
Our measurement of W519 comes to 10.6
